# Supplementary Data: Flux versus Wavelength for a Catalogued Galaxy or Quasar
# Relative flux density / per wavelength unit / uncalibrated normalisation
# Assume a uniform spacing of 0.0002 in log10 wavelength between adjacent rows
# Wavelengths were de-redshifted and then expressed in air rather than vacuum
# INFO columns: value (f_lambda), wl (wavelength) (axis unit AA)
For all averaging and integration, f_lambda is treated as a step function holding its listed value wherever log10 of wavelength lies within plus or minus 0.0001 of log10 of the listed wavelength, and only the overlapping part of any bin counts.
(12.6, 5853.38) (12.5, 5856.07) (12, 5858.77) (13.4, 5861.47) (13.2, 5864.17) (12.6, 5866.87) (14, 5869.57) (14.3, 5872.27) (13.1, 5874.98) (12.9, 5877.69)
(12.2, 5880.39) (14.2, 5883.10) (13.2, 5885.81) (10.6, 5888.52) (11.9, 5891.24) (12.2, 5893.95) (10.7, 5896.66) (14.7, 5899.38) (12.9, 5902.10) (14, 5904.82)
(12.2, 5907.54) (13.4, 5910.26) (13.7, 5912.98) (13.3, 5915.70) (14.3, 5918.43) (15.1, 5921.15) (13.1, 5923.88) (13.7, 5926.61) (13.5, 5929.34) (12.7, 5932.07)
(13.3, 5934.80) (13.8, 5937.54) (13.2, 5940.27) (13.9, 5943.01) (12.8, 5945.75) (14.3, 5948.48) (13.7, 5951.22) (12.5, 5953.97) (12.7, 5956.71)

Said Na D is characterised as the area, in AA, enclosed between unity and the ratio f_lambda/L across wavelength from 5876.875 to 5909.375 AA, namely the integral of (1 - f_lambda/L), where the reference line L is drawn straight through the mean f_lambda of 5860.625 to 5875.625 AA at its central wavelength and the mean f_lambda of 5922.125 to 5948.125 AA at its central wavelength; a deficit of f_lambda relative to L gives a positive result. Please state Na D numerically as 1.90 AA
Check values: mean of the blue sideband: 13.5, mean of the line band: 12.6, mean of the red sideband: 13.4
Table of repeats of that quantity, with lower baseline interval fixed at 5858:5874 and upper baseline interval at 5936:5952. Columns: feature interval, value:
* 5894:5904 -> 0.5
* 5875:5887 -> 0.2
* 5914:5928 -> -0.4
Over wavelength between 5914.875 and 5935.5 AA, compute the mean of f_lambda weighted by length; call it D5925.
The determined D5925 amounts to 13.6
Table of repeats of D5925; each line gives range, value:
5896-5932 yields 13.5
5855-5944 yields 13.1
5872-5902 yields 12.7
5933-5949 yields 13.5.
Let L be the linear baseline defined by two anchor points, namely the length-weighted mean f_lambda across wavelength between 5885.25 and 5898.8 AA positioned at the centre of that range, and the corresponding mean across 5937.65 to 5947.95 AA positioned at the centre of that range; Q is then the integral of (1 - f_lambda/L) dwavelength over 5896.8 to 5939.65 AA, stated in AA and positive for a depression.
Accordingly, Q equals -2.87 AA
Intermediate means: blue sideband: 11.8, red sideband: 13.5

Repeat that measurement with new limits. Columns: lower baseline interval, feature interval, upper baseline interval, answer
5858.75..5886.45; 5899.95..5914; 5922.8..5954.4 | 0.02 AA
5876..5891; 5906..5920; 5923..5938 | -0.39 AA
